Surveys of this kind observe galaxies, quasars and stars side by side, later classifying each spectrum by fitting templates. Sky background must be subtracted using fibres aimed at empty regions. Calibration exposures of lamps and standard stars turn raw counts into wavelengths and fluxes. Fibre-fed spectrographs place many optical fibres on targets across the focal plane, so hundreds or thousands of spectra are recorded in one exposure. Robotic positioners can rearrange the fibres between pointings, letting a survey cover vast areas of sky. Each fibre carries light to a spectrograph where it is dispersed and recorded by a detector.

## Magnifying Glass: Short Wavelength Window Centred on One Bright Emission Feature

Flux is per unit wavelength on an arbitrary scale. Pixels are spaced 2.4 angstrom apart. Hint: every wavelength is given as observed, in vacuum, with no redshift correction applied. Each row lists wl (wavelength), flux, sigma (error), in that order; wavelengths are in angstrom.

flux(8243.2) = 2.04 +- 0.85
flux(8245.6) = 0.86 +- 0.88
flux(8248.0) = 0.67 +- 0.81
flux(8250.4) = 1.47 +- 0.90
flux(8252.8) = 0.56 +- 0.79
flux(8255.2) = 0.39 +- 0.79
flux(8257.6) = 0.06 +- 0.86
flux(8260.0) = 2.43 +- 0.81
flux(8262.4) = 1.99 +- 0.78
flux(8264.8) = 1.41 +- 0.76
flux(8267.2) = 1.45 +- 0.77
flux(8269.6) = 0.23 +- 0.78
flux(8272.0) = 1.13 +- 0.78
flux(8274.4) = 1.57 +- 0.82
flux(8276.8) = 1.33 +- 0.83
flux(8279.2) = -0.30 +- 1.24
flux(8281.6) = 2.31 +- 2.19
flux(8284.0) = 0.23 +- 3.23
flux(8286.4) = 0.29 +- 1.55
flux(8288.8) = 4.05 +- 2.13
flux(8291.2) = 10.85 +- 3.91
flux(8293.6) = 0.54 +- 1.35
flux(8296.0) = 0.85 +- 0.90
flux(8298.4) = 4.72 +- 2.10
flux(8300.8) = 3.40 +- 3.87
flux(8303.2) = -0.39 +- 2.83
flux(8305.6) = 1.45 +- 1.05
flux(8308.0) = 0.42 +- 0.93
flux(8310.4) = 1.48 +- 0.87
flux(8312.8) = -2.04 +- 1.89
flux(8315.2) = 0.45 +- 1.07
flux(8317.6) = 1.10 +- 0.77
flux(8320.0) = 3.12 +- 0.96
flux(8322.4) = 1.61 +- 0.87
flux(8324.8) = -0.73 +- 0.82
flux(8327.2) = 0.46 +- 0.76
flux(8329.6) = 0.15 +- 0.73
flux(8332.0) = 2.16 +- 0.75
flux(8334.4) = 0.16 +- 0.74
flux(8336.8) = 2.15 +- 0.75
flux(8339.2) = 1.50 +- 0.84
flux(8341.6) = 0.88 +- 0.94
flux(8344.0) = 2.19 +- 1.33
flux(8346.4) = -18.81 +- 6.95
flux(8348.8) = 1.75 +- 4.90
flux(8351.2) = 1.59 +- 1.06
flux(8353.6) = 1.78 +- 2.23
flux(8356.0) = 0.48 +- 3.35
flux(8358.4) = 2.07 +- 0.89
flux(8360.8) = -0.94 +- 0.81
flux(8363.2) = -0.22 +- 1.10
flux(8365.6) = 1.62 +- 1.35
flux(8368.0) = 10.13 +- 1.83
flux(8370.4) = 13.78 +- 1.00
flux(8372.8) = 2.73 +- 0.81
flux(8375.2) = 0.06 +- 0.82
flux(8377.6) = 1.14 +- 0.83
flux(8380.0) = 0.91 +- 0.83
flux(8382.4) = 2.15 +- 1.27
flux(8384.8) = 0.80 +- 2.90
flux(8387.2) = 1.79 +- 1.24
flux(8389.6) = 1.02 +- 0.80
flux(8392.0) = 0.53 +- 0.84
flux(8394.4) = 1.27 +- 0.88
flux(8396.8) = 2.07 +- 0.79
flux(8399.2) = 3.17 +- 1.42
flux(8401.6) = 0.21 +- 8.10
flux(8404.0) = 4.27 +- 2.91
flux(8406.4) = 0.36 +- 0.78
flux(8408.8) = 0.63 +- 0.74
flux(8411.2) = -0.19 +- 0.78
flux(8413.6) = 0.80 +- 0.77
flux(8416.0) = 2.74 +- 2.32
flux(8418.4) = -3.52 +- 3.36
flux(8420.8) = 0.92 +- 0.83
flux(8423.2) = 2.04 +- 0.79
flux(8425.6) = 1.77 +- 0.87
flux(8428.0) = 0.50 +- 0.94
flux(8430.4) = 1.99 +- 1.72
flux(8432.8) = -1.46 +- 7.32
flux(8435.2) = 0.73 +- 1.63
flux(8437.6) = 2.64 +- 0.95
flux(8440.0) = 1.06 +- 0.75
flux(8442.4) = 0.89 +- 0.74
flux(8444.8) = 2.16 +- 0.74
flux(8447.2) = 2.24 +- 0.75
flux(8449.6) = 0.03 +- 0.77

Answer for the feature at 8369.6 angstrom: H-beta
